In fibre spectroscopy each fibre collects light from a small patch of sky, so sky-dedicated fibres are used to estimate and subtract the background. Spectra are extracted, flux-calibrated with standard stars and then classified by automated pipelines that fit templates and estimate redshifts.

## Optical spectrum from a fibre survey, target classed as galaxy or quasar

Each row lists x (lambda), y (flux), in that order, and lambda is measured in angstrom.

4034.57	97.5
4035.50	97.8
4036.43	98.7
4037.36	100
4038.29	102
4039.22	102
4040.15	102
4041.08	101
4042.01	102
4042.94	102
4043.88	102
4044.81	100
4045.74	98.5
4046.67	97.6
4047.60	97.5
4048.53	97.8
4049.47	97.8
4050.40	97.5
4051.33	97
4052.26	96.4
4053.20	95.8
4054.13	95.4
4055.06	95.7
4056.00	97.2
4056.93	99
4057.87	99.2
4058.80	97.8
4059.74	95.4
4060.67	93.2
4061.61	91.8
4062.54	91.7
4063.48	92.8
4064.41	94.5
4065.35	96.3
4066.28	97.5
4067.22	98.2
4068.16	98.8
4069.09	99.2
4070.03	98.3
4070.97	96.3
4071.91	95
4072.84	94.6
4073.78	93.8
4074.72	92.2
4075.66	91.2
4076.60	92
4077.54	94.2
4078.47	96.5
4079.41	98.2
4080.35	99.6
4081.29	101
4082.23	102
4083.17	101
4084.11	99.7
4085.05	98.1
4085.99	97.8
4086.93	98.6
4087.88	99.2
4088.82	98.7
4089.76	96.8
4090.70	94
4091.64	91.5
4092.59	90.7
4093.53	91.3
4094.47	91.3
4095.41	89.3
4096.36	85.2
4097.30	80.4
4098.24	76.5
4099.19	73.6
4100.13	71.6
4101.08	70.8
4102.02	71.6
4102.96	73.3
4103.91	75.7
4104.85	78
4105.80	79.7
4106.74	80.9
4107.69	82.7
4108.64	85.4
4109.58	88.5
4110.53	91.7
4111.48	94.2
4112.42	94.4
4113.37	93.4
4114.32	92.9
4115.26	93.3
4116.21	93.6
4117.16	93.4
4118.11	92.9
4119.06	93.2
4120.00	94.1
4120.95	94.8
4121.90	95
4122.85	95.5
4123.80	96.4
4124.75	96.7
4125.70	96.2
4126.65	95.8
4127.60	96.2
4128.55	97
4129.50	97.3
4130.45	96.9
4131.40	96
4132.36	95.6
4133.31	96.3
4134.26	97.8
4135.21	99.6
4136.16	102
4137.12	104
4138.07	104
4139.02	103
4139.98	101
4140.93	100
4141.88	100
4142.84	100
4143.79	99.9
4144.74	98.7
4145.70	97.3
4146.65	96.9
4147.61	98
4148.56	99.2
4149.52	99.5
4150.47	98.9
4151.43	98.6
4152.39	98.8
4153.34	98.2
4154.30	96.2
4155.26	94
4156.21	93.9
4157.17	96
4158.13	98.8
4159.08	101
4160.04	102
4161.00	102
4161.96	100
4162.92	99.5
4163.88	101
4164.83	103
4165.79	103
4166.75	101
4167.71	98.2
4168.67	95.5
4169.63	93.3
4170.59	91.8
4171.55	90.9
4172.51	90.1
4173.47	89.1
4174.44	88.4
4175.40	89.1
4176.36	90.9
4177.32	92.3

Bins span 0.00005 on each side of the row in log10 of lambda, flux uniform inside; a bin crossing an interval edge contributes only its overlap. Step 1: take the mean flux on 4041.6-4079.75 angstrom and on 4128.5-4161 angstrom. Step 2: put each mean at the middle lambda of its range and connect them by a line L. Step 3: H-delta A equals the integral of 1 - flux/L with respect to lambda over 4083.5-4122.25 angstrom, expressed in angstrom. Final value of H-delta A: 3.63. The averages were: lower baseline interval 96.5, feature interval 88.5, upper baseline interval 98.8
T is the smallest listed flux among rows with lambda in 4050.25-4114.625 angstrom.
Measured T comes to 70.8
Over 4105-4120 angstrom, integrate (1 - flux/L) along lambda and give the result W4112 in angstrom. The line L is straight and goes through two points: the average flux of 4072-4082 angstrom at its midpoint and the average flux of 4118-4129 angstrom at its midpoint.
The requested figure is 0.9 angstrom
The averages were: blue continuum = 95.5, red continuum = 95.4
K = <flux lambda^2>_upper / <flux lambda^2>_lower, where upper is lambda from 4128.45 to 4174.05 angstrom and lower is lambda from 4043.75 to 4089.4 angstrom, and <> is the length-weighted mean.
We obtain 1.06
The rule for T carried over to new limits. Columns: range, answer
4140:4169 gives 93.9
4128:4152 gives 95.6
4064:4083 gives 91.2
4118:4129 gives 92.9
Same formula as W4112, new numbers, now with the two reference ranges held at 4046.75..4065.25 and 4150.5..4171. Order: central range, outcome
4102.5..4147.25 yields 1.60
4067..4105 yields 2.17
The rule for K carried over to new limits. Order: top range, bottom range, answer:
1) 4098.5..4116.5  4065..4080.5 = 0.88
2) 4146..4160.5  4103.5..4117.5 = 1.14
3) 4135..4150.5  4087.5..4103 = 1.20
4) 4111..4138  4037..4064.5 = 1.02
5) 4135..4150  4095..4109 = 1.31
